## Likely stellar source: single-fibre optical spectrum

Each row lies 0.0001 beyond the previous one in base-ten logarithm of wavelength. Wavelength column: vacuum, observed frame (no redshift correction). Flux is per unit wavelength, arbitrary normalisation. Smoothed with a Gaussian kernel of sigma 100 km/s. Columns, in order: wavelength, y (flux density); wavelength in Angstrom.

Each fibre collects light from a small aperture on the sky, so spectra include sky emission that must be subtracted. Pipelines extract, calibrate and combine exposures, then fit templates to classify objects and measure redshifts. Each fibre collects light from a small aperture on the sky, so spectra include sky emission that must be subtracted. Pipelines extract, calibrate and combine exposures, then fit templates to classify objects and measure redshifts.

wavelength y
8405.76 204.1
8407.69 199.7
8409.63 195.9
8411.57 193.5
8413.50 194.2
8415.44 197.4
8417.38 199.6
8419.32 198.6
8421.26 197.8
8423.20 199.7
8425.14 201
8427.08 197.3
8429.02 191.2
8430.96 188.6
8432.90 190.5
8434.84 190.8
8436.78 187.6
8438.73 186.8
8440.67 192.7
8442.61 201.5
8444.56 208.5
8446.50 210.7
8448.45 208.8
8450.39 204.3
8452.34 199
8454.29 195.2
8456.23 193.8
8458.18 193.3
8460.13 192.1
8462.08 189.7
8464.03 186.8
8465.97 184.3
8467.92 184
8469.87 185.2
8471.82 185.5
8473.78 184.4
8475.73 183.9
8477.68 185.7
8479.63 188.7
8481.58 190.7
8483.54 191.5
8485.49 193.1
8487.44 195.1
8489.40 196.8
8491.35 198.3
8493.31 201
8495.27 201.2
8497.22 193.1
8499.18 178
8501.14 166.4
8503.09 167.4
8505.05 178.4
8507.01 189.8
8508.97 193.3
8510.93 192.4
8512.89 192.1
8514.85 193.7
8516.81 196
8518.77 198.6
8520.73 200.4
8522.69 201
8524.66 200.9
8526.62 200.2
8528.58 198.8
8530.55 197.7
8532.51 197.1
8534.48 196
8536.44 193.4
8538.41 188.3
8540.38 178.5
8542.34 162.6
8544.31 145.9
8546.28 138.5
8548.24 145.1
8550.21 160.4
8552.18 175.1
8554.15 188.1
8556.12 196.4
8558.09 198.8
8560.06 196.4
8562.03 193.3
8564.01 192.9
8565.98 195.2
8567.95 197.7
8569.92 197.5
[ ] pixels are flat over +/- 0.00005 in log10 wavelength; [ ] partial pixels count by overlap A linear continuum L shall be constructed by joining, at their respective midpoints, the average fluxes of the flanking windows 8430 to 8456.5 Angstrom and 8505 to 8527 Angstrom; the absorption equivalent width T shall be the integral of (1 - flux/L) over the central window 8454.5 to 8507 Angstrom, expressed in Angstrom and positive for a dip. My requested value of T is 2.2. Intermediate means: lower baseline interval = 197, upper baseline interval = 195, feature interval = 188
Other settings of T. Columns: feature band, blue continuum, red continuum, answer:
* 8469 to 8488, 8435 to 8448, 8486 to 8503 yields 0.4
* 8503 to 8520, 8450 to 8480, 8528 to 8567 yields -0.5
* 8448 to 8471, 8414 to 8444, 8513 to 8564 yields 0.0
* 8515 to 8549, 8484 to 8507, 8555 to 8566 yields 1.2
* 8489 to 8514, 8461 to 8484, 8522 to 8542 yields 0.3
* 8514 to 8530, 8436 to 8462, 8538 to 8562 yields -1.7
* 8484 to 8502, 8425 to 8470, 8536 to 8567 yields -0.4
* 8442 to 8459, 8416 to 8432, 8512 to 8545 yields -0.6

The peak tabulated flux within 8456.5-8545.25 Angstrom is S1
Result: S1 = 201.2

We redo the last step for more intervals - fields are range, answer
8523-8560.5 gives 200.9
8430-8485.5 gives 210.7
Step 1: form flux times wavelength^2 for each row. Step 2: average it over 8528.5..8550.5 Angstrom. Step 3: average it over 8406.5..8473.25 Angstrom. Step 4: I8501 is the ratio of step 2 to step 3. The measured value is 0.92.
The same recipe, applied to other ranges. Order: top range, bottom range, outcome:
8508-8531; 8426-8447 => 1.03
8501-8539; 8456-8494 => 1.03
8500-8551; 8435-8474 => 0.96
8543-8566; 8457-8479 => 0.96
